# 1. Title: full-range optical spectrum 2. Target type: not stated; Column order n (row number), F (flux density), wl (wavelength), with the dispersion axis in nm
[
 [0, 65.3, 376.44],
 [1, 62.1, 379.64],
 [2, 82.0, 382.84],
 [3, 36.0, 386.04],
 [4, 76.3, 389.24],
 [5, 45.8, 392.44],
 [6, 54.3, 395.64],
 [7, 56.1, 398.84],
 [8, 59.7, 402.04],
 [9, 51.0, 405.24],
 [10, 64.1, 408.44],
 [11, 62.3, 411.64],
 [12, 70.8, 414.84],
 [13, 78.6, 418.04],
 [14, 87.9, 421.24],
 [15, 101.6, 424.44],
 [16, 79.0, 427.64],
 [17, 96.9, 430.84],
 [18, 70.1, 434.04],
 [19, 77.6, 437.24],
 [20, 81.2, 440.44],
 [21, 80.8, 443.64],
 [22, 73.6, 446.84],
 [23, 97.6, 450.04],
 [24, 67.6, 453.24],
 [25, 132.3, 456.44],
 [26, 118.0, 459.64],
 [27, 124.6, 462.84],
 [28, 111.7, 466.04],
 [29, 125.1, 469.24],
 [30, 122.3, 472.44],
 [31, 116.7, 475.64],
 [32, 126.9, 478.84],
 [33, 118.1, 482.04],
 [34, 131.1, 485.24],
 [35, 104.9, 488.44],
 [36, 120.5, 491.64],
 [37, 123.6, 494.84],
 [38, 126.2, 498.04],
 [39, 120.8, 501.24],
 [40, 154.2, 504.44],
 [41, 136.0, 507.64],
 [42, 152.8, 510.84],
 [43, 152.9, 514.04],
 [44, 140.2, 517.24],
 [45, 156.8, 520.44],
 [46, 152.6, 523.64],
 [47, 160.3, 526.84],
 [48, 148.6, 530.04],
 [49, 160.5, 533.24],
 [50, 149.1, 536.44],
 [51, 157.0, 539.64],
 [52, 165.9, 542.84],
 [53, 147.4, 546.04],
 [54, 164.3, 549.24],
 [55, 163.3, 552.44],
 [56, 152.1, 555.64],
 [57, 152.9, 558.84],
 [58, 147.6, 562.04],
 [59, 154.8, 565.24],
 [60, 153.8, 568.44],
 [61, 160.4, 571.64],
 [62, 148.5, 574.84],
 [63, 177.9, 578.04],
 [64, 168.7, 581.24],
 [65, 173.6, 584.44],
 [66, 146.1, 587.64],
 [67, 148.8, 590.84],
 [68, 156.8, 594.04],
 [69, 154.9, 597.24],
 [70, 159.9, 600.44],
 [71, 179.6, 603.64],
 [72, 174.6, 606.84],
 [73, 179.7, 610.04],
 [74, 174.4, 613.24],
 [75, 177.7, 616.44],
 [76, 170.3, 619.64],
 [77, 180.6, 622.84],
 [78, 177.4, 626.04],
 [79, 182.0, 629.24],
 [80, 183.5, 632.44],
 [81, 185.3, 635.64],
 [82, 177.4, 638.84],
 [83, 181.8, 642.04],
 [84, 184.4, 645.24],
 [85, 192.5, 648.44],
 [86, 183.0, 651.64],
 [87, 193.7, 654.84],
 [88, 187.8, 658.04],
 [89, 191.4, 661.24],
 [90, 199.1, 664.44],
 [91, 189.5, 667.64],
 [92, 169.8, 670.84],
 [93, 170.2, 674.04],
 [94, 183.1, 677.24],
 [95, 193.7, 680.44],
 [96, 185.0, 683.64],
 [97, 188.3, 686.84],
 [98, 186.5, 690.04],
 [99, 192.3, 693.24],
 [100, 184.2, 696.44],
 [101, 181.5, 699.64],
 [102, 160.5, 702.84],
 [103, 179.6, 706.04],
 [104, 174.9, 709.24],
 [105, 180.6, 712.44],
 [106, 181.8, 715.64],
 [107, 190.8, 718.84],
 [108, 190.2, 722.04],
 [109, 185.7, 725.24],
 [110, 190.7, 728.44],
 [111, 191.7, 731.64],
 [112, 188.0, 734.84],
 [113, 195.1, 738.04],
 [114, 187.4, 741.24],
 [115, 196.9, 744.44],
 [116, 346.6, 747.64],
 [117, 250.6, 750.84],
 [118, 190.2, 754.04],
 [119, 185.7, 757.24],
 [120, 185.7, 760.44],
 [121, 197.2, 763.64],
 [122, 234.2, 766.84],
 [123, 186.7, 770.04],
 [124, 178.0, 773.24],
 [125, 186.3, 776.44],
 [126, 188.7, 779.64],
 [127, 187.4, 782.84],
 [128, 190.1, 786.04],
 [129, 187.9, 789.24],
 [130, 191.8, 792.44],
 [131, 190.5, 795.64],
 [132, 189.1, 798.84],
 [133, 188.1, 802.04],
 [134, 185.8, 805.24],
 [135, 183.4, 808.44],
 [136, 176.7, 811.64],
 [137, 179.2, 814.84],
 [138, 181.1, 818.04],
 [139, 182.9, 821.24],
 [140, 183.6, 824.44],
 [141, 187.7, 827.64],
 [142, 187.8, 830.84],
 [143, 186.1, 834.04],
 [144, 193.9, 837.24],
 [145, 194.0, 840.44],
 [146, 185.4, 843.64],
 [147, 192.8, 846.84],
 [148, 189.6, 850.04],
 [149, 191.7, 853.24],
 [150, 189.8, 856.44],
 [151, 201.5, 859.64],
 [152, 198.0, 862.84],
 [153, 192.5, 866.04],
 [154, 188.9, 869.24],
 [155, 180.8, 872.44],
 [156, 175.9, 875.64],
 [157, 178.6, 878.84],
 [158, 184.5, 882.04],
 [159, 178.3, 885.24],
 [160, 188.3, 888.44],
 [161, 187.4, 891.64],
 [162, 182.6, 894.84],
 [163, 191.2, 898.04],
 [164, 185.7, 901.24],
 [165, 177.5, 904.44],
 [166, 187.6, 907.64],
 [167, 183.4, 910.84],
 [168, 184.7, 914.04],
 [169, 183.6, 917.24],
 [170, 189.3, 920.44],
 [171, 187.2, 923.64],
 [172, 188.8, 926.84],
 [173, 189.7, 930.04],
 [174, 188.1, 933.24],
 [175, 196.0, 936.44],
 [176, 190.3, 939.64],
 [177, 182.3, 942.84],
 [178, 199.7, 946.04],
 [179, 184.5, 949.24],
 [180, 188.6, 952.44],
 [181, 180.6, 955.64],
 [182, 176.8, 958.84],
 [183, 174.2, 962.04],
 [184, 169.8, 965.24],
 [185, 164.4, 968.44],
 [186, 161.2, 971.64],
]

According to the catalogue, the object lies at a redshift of 0.14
